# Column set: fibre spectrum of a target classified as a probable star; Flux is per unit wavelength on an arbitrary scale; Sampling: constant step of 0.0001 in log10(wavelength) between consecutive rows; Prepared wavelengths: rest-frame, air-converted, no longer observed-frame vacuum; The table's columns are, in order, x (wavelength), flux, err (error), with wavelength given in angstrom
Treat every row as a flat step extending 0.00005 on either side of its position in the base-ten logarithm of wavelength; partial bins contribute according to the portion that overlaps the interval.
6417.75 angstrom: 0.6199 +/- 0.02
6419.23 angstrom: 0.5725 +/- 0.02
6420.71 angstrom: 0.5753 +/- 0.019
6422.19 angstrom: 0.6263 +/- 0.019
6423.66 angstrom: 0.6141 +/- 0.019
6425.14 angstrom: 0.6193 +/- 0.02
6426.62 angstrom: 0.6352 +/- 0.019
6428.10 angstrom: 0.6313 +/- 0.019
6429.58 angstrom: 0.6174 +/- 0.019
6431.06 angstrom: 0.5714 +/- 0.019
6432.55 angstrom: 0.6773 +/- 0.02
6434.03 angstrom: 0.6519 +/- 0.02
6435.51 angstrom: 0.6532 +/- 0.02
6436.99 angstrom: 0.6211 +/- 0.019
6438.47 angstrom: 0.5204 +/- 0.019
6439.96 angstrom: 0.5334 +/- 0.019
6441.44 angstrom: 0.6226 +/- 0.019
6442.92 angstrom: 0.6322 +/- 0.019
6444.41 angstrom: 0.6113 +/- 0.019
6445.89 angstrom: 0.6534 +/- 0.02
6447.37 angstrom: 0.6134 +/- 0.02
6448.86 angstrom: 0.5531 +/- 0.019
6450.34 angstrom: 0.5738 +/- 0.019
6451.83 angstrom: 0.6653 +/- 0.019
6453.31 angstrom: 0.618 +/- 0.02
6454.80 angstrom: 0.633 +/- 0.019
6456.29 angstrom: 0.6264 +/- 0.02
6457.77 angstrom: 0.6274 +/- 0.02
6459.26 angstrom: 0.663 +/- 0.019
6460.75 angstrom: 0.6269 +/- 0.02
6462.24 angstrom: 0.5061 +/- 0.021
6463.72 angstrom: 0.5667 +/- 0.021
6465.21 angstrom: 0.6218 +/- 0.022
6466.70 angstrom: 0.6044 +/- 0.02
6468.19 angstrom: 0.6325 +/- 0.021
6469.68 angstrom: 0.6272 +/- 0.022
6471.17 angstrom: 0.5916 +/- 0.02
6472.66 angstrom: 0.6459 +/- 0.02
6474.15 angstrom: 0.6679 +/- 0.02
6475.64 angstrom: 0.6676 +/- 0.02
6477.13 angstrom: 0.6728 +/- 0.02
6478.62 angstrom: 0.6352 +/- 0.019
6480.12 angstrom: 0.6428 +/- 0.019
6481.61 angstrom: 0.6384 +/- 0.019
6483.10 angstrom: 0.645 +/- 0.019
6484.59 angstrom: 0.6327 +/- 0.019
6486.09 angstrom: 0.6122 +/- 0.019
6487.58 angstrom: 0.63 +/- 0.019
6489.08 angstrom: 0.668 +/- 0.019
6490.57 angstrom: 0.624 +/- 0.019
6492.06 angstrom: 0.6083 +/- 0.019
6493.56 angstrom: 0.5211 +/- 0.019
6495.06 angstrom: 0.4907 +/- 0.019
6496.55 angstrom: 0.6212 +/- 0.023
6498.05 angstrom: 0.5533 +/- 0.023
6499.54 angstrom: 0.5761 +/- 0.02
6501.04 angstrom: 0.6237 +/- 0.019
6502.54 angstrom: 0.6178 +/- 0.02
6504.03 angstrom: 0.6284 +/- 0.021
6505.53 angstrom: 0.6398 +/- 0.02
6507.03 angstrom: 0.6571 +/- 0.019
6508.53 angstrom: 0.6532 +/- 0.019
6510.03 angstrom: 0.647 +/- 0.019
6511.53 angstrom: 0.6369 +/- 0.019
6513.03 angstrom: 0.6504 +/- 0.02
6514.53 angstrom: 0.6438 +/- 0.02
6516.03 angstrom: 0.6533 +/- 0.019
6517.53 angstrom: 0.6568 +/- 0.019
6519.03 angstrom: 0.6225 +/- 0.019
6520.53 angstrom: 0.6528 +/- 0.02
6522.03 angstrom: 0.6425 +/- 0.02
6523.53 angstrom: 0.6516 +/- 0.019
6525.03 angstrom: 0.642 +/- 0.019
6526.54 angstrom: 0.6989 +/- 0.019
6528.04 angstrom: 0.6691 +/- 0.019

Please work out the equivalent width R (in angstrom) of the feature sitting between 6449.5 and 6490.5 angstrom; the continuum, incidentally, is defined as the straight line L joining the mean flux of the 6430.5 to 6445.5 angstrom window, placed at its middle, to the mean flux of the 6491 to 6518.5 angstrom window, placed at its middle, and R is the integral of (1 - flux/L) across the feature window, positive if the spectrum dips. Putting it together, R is -0.9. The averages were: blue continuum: 0.611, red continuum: 0.616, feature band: 0.627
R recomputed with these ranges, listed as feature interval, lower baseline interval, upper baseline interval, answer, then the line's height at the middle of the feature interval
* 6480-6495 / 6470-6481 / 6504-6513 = 0.7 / 0.645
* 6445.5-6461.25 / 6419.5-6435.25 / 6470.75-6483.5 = 0.3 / 0.635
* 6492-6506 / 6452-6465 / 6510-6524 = 1.1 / 0.635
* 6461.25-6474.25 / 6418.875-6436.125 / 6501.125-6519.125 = 0.6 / 0.631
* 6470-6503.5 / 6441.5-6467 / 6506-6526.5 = 0.7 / 0.631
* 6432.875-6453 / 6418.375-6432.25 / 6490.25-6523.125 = 0.1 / 0.611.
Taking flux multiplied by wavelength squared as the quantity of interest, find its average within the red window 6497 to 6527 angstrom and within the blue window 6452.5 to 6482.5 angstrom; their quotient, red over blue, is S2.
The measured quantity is 1.03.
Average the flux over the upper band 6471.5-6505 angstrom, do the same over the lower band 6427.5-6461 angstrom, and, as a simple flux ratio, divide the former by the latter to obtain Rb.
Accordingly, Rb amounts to 1.0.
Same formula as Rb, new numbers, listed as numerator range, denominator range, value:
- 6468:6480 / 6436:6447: 1.07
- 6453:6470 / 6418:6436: 0.99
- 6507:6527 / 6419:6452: 1.06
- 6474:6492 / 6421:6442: 1.05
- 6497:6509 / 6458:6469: 1.02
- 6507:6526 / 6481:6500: 1.08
